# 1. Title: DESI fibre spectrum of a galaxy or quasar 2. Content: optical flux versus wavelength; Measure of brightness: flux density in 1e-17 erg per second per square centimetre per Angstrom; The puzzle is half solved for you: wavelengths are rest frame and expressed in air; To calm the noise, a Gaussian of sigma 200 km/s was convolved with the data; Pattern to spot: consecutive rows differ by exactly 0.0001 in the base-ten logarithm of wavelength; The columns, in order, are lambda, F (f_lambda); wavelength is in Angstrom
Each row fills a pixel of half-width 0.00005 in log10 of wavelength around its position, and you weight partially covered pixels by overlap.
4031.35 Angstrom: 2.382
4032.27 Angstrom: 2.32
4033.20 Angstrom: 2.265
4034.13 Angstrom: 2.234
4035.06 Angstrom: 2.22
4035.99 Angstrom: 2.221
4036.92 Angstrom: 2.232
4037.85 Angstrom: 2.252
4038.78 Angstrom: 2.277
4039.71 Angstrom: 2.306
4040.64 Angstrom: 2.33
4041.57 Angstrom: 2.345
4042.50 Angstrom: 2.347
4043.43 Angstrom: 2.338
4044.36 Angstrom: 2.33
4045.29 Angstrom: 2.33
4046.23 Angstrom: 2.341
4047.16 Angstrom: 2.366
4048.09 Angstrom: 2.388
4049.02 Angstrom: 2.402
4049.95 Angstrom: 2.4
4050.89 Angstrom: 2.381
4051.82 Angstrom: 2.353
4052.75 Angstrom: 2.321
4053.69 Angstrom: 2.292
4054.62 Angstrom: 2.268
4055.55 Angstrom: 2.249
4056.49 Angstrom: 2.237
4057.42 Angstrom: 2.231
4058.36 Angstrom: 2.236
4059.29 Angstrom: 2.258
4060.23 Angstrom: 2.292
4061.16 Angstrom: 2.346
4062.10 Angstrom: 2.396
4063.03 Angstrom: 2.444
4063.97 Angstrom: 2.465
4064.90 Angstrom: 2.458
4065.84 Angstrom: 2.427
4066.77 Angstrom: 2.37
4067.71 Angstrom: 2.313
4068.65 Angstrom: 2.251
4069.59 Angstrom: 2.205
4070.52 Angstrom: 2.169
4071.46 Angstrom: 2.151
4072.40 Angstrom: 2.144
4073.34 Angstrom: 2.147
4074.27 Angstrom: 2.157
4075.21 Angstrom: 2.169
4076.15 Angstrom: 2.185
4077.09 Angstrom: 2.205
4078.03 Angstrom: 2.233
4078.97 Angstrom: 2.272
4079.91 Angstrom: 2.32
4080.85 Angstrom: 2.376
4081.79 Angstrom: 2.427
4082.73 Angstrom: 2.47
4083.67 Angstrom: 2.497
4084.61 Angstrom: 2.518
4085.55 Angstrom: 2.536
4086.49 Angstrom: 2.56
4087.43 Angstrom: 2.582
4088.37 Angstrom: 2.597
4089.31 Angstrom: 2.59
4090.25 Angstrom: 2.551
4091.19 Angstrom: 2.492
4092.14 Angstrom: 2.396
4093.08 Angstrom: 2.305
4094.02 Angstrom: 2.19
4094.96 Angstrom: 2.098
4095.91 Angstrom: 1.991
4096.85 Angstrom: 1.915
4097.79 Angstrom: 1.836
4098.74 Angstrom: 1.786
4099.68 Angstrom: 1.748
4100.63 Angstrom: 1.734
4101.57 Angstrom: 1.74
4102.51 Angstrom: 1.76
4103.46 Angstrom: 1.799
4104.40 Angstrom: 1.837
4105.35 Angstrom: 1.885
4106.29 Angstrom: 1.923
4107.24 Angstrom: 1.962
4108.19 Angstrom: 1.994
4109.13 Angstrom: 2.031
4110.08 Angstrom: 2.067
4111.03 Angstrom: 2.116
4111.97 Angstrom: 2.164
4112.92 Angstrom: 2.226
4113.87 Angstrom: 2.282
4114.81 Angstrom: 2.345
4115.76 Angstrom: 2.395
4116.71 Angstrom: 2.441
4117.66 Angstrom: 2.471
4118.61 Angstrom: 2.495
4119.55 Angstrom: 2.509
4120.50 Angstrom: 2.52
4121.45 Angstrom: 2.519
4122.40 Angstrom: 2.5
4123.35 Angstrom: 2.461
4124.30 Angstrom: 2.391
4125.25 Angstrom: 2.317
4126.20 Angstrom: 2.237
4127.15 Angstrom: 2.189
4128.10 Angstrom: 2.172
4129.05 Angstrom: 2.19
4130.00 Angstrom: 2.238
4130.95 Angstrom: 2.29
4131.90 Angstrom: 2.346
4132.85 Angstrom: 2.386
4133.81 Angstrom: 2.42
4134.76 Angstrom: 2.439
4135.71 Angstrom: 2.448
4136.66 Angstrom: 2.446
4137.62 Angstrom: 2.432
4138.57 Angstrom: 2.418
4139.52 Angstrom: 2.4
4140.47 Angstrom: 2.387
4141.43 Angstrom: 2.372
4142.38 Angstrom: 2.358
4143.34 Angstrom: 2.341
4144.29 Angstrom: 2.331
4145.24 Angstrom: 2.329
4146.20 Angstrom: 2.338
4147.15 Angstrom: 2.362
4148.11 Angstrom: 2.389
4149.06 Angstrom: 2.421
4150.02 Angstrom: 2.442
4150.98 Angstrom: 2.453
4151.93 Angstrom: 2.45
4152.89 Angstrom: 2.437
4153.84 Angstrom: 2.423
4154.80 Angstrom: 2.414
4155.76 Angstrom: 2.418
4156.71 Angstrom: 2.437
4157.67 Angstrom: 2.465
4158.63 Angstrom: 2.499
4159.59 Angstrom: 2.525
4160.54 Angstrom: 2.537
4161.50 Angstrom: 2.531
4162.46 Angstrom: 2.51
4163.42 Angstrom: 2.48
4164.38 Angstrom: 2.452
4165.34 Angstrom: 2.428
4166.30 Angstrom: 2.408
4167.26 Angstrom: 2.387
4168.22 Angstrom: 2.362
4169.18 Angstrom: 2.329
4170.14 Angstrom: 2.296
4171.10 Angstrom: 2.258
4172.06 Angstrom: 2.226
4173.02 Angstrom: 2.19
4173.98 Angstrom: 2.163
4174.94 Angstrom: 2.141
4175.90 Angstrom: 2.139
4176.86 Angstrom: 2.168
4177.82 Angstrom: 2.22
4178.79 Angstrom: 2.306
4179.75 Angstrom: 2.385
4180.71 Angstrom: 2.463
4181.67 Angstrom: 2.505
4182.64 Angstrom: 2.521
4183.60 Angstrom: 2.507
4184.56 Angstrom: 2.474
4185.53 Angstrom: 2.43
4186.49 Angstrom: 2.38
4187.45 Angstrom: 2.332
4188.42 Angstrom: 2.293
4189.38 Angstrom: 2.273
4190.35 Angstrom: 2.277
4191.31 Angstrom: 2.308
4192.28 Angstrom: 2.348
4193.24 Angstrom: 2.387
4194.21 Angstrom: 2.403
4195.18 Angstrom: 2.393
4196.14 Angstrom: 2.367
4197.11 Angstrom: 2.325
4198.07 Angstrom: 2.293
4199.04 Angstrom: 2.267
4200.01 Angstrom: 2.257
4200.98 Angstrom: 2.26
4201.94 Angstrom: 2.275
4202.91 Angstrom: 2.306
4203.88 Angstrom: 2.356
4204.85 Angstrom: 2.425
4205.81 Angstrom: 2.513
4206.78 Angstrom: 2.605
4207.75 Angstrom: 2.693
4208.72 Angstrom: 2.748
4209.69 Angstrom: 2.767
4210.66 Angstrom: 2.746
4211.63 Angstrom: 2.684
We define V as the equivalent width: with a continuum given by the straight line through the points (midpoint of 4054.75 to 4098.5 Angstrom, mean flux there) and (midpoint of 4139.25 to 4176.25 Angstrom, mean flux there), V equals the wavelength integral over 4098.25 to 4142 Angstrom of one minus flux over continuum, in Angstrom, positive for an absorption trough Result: 2.3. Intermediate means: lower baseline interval 2.31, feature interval 2.22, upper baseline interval 2.38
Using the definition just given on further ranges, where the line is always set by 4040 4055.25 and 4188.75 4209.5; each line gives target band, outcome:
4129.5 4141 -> -0.08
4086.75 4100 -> 0.72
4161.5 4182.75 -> 0.42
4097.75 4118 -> 2.89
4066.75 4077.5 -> 0.70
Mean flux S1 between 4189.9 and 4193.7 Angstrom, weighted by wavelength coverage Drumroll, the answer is 2.33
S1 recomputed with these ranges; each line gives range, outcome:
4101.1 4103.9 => 1.77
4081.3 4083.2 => 2.45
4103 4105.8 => 1.84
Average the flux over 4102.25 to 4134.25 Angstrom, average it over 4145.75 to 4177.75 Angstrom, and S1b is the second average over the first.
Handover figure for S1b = 1.06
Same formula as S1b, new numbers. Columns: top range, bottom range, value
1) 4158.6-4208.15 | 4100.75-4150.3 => 1.04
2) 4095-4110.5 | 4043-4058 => 0.81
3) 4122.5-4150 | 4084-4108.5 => 1.11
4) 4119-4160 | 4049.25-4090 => 1.02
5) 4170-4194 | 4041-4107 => 1.03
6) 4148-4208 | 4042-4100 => 1.03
